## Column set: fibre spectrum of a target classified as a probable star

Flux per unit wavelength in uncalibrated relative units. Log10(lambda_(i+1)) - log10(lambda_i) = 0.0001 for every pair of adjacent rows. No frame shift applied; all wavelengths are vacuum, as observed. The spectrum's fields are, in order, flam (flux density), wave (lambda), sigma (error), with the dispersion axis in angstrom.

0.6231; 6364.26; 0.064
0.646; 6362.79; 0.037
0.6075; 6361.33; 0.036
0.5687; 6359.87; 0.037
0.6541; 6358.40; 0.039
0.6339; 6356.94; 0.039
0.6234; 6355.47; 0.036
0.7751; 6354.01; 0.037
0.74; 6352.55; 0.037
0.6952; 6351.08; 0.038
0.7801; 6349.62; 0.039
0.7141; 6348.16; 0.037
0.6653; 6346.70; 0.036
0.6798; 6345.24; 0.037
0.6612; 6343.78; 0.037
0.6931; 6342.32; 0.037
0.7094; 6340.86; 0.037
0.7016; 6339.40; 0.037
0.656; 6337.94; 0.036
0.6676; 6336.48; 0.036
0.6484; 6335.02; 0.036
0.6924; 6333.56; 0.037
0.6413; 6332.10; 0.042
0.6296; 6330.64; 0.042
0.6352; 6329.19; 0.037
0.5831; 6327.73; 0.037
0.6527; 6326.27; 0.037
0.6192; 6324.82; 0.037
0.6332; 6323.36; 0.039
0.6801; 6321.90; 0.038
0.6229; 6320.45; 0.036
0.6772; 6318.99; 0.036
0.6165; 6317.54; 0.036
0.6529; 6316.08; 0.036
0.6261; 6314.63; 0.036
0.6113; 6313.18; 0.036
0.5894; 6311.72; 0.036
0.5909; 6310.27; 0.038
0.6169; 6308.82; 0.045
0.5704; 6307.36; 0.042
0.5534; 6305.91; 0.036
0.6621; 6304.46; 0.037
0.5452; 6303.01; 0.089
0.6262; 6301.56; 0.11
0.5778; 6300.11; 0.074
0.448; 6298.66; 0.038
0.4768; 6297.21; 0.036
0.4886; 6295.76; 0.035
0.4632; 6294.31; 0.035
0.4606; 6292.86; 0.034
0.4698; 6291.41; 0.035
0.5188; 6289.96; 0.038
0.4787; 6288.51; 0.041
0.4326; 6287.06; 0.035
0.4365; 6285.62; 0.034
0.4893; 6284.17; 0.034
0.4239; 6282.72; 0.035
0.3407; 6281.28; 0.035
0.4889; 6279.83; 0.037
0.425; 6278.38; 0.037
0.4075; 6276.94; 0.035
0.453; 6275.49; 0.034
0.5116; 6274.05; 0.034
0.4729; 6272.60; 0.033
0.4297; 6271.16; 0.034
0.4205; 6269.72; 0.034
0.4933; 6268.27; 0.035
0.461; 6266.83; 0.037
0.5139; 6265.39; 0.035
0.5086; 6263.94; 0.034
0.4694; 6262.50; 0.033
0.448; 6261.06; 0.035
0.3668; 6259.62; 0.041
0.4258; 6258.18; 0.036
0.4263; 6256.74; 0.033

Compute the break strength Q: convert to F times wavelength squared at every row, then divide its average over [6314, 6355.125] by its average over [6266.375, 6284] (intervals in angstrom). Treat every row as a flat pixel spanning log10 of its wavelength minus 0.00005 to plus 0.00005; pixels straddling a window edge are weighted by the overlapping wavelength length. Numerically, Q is 1.53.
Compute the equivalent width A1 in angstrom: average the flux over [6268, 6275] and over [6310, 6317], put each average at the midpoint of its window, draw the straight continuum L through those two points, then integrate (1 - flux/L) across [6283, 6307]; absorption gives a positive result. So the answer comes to 1.8 angstrom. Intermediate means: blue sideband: 0.463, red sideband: 0.616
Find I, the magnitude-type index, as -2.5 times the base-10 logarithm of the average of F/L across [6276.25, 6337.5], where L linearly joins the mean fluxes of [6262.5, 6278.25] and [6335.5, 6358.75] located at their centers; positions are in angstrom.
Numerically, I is 0.03 mag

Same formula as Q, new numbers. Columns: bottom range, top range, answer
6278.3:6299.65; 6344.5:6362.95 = 1.51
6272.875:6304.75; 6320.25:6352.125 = 1.41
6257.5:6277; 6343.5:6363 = 1.52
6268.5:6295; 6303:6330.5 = 1.39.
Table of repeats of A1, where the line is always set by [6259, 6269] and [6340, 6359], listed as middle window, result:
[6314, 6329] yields -0.4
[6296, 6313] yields 0.2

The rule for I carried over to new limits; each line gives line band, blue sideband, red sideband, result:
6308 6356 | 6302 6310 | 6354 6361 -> -0.079 mag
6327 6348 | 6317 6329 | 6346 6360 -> -0.002 mag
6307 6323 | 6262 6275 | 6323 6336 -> -0.044 mag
